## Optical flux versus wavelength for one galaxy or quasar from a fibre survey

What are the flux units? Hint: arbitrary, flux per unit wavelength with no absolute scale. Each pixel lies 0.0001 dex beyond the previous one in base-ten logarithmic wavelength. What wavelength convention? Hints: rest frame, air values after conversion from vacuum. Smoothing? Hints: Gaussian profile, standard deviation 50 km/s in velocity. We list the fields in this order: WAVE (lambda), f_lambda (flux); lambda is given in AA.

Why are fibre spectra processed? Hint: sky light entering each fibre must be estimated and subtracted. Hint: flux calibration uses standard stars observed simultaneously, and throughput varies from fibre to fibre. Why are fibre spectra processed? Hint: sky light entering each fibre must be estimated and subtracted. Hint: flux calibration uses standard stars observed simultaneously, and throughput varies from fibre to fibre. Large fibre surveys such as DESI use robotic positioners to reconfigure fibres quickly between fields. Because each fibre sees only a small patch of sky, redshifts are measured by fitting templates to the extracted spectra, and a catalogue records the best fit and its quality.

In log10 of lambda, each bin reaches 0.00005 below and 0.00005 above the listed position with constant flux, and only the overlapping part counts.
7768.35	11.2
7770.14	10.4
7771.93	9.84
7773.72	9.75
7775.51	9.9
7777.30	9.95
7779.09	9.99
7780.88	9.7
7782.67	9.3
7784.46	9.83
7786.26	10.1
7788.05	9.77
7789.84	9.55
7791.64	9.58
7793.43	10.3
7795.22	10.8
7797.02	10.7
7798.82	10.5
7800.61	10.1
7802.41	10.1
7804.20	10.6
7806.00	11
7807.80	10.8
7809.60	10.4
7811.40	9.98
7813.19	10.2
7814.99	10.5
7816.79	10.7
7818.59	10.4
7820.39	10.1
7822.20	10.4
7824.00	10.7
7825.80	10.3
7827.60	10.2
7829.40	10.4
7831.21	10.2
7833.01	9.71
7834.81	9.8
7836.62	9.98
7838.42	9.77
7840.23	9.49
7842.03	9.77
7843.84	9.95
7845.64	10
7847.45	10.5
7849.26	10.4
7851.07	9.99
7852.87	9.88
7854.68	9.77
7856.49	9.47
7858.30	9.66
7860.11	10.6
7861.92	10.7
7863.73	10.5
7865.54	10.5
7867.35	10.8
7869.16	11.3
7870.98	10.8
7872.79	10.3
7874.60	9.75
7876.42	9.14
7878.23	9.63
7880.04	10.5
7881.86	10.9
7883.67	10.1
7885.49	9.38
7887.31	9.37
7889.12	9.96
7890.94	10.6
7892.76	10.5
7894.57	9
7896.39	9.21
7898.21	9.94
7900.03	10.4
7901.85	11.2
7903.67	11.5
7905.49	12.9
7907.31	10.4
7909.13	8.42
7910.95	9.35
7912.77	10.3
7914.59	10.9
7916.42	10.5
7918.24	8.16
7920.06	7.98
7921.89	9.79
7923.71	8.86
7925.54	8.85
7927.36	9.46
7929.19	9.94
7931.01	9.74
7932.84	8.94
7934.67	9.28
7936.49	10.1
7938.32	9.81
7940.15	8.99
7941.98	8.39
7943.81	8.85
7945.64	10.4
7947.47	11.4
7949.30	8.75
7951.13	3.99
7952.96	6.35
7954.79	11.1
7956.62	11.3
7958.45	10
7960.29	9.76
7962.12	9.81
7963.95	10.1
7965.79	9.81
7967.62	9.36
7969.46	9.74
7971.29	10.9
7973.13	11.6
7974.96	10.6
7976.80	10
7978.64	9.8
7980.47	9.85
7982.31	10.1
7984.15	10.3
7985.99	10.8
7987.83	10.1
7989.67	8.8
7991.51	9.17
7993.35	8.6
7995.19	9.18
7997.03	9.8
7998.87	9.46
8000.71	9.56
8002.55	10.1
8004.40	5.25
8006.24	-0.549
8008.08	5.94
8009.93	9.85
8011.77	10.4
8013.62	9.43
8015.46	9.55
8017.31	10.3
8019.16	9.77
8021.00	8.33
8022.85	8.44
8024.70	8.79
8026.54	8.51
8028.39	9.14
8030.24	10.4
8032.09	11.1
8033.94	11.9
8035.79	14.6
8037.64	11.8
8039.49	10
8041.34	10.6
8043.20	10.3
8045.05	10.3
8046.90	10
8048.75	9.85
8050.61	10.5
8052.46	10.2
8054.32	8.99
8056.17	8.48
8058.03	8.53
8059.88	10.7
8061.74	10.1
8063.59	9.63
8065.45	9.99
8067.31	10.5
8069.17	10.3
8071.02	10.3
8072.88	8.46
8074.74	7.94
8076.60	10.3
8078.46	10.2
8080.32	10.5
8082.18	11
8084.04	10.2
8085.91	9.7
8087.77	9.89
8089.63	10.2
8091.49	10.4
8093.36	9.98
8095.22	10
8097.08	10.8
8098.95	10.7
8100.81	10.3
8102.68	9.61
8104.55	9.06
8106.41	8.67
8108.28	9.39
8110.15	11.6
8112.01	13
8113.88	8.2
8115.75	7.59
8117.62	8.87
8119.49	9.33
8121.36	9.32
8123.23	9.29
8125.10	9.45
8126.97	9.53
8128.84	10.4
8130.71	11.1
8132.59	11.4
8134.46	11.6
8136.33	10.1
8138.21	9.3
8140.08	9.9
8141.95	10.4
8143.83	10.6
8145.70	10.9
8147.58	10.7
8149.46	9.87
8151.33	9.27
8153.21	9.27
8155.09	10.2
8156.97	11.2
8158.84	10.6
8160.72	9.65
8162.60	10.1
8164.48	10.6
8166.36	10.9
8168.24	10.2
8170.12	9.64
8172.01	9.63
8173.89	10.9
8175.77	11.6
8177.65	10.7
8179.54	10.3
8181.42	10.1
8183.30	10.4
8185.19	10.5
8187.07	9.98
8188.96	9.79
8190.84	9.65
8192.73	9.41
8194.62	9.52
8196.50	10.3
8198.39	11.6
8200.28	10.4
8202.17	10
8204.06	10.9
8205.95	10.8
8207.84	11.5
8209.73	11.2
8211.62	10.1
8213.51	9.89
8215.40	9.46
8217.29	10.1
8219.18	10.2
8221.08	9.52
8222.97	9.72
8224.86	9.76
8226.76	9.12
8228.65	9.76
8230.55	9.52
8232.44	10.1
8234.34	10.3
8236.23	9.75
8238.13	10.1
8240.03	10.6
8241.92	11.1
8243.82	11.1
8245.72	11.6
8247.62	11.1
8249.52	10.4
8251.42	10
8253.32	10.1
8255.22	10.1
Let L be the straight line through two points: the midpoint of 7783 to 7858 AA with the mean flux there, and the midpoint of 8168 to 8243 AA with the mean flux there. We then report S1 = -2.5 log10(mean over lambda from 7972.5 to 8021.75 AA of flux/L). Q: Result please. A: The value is 0.12 mag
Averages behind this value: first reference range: 10.2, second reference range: 10.2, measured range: 9.1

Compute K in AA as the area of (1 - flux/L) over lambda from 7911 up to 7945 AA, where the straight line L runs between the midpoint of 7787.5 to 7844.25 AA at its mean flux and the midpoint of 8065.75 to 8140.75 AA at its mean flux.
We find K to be 2.4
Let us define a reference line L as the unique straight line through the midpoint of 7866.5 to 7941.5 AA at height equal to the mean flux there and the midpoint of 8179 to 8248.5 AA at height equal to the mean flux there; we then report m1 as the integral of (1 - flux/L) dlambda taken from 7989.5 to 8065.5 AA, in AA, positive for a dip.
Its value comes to 4.72 AA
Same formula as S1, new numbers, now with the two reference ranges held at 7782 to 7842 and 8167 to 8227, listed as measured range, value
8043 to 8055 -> 0.02 mag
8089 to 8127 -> 0.05 mag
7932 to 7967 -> 0.10 mag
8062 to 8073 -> 0.02 mag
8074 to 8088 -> 0.02 mag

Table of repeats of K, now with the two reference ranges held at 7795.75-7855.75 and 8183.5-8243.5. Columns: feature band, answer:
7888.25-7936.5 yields 1.7 AA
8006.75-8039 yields 1.3 AA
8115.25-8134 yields 0.8 AA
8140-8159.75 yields -0.2 AA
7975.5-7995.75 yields 0.9 AA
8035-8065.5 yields -0.2 AA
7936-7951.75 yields 1.8 AA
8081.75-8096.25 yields 0.0 AA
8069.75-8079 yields 0.7 AA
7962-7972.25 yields 0.2 AA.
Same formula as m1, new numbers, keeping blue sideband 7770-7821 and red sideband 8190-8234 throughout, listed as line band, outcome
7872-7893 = 0.33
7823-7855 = 0.34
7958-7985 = 0.07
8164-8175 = -0.22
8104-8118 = 0.74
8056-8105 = 0.87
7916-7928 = 1.34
